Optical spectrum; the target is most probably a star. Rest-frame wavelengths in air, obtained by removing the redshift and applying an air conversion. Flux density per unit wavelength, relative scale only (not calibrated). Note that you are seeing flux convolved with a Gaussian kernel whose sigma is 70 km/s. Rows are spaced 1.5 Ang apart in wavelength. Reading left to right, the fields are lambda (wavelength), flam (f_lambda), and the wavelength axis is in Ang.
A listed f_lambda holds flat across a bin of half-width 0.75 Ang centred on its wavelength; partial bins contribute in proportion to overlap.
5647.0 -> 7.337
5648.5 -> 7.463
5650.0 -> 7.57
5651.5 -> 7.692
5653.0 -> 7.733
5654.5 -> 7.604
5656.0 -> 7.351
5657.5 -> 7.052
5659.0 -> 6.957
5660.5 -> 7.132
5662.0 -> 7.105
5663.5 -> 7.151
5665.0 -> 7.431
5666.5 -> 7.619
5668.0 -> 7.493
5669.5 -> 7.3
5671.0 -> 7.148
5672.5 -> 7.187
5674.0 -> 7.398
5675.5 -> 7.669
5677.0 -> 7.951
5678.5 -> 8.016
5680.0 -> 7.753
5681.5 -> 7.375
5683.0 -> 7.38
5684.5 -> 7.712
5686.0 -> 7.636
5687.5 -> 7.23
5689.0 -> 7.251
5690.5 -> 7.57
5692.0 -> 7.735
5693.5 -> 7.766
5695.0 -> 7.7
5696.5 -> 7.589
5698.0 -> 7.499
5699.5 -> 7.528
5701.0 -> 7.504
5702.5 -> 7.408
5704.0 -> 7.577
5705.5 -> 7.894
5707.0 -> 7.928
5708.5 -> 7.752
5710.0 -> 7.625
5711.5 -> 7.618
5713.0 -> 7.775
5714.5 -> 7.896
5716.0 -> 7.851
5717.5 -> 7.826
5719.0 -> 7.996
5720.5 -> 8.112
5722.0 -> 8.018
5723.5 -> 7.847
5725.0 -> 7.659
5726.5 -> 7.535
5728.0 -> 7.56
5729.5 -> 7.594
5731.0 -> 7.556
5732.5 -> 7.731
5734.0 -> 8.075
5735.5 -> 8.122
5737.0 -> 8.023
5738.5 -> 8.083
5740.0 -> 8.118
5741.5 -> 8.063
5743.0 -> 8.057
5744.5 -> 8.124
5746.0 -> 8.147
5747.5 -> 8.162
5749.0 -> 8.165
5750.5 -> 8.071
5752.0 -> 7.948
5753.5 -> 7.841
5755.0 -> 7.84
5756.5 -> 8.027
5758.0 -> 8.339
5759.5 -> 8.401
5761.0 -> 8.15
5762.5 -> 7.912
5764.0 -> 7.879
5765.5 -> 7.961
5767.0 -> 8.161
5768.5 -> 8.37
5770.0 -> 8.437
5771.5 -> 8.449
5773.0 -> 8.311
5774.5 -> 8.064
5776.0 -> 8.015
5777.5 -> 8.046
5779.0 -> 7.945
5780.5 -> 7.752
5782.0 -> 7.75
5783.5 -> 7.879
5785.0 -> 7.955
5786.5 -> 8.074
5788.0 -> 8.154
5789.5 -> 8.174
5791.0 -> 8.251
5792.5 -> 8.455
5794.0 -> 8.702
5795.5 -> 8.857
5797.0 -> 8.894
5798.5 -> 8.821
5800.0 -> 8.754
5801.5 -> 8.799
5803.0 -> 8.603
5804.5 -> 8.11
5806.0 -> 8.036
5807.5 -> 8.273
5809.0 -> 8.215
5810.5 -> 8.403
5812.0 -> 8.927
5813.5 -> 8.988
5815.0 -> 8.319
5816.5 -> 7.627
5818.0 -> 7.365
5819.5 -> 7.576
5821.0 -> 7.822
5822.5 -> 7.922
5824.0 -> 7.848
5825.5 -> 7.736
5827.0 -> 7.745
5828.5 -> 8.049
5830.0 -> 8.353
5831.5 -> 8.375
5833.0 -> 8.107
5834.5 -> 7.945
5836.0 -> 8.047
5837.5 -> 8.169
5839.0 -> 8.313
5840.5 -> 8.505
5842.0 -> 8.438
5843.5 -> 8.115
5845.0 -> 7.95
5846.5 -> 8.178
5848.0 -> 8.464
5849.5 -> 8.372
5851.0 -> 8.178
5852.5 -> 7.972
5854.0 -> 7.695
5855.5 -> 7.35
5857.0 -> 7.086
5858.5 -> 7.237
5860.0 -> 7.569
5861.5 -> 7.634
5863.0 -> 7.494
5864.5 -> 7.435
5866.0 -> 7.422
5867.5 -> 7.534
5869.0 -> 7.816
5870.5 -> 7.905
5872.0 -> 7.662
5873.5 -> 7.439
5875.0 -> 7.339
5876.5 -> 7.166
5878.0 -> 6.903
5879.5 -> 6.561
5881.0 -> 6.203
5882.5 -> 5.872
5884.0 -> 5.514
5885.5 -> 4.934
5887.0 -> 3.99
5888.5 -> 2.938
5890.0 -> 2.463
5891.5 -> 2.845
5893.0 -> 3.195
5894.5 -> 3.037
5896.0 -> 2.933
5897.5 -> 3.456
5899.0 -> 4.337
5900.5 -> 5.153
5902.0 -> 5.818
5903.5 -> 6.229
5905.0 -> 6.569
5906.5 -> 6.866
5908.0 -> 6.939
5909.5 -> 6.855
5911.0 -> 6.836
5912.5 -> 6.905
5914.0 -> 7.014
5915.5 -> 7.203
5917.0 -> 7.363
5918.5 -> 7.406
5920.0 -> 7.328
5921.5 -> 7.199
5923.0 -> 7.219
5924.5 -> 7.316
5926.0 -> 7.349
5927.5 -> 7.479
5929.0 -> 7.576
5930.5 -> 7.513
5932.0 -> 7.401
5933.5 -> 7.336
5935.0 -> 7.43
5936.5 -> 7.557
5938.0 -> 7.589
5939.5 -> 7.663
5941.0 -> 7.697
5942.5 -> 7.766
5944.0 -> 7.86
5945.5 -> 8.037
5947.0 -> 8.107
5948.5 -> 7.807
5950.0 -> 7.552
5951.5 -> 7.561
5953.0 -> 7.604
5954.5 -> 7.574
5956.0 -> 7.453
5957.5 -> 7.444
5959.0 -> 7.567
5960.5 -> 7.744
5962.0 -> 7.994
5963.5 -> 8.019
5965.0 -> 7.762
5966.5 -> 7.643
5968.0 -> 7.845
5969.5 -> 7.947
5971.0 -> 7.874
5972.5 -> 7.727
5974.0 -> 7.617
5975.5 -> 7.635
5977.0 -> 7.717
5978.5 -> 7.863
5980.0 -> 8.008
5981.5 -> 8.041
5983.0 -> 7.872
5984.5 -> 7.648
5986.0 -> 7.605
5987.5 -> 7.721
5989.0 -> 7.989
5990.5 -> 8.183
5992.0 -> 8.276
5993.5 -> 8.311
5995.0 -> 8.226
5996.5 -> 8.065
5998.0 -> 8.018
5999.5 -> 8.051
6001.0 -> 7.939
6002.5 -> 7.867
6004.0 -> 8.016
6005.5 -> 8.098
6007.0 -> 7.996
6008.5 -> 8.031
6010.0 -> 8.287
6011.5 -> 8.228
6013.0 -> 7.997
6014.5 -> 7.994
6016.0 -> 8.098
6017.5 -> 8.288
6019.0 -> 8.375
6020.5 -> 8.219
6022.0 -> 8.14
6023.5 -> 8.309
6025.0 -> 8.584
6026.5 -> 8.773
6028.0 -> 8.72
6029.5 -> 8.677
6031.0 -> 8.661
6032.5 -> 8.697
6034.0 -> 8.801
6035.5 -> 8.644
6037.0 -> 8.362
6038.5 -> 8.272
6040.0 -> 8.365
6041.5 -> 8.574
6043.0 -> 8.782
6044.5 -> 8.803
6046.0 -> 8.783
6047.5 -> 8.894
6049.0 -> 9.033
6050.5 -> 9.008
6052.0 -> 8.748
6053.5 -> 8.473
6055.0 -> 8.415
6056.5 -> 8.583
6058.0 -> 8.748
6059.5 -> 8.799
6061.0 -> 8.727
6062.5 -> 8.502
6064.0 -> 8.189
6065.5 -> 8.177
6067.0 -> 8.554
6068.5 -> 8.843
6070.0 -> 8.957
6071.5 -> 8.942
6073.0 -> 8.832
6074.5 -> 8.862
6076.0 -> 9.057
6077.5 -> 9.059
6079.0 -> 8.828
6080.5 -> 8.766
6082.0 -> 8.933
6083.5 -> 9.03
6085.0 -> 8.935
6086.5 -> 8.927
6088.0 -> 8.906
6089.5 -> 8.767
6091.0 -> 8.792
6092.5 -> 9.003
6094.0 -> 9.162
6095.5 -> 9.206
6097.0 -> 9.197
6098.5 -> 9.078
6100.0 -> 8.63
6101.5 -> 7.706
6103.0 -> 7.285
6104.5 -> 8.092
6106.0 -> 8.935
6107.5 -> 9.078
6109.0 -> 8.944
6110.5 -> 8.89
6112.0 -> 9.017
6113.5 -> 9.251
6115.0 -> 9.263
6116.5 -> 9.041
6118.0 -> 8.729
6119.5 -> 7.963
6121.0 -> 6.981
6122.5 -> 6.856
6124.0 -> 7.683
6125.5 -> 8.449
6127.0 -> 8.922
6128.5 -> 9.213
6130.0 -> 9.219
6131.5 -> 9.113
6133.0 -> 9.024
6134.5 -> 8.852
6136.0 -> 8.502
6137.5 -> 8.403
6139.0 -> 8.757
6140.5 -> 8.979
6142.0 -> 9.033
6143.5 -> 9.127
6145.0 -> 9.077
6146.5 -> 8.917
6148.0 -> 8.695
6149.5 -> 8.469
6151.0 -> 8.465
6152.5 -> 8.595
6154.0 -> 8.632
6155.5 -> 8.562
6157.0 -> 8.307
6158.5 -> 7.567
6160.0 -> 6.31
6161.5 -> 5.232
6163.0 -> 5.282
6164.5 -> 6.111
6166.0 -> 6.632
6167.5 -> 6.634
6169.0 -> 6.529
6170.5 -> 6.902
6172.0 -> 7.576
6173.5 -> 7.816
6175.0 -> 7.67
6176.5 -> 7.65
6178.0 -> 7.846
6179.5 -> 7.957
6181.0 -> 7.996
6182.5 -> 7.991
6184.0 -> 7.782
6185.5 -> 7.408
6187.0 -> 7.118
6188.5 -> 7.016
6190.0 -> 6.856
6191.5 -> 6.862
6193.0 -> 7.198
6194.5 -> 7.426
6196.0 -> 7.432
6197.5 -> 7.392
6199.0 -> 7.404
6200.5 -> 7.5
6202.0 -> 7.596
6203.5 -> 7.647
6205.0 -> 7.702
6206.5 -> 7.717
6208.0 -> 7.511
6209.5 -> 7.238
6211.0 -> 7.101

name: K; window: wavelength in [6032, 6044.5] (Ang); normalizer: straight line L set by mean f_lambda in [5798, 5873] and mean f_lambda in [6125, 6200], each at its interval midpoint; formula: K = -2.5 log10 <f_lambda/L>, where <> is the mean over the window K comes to -0.09 mag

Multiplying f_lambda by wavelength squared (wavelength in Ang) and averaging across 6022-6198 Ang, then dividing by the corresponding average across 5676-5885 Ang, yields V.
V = 1.18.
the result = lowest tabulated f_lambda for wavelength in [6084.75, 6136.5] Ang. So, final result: 6.856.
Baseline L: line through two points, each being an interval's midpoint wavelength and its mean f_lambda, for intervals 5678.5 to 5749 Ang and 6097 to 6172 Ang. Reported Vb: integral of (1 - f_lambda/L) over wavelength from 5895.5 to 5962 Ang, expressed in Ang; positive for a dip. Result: 7.7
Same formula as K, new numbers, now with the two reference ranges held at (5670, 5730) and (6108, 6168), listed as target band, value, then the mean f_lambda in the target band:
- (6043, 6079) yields -0.08 mag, 8.74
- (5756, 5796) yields -0.06 mag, 8.16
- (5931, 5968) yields 0.04 mag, 7.68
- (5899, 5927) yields 0.17 mag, 6.8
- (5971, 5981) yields 0.03 mag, 7.78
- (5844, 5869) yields 0.02 mag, 7.73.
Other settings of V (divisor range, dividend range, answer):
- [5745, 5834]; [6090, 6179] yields 1.13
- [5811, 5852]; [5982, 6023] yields 1.05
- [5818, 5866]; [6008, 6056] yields 1.15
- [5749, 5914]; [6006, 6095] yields 1.26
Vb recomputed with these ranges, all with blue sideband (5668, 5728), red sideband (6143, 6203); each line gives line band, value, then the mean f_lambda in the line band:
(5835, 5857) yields -1.4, 8.09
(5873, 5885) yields 1.6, 6.57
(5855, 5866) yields 0.3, 7.4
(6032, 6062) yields -4.4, 8.67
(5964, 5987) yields -0.6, 7.79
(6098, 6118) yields -3.1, 8.7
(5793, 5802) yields -1.4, 8.79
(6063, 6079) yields -2.5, 8.75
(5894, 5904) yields 4.2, 4.41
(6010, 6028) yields -1.7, 8.29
